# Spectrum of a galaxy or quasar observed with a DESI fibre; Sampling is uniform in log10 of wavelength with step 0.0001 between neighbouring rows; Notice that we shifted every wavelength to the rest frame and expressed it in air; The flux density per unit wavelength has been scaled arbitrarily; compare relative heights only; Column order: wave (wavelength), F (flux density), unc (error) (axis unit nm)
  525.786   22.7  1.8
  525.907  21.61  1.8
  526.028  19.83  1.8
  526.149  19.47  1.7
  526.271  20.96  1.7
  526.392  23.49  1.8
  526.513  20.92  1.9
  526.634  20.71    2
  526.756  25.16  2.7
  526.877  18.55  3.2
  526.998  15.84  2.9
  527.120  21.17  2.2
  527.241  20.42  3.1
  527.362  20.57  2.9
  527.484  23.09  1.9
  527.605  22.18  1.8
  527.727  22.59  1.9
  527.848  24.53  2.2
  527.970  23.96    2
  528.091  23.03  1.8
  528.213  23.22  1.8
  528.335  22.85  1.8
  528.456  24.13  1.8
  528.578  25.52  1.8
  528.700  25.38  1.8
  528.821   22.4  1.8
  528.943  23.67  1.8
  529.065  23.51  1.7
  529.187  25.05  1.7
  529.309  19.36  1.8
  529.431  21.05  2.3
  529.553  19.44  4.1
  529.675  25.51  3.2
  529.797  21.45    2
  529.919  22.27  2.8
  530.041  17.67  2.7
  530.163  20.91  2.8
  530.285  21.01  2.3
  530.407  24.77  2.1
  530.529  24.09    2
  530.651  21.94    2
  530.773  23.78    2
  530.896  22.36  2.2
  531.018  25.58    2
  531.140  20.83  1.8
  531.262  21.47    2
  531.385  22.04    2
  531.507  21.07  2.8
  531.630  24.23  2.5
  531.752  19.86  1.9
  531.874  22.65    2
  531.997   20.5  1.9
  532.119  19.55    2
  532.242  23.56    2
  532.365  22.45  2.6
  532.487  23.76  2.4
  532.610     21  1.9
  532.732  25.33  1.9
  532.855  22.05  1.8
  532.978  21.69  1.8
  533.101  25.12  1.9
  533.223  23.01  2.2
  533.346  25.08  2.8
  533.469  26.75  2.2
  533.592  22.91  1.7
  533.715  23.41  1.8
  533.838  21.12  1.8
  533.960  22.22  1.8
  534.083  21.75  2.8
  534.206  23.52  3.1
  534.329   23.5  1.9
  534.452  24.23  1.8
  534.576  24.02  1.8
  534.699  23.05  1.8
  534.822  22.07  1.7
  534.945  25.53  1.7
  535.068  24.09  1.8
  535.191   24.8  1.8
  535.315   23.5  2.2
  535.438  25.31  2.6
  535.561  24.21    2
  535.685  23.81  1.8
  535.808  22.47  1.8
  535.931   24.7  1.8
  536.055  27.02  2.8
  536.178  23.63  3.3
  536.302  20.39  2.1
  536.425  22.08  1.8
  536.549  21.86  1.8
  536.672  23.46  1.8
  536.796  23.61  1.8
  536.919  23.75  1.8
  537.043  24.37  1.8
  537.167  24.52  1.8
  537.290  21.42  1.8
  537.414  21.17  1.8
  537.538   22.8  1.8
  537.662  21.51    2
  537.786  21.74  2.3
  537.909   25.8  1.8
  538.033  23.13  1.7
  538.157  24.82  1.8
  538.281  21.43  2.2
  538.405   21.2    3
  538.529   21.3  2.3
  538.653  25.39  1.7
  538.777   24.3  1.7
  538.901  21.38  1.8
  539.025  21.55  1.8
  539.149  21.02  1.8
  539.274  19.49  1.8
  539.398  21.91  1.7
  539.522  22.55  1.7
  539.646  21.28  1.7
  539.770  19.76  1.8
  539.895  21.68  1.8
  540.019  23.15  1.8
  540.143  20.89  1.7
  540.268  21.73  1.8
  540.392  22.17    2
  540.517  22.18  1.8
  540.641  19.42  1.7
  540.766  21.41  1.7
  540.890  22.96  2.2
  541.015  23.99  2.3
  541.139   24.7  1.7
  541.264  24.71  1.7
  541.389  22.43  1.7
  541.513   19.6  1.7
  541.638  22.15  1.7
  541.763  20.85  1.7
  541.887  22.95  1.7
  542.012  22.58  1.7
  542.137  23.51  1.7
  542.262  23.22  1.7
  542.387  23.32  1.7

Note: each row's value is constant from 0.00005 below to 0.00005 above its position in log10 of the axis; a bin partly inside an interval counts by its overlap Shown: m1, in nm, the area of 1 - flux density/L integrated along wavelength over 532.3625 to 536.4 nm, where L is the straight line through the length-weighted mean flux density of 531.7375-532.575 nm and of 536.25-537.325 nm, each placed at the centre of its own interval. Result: -0.22 nm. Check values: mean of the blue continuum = 21.8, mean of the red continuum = 22.9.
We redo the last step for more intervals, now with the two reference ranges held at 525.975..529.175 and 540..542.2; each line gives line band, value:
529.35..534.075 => -0.039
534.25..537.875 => -0.187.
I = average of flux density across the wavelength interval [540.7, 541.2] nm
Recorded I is 23.2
